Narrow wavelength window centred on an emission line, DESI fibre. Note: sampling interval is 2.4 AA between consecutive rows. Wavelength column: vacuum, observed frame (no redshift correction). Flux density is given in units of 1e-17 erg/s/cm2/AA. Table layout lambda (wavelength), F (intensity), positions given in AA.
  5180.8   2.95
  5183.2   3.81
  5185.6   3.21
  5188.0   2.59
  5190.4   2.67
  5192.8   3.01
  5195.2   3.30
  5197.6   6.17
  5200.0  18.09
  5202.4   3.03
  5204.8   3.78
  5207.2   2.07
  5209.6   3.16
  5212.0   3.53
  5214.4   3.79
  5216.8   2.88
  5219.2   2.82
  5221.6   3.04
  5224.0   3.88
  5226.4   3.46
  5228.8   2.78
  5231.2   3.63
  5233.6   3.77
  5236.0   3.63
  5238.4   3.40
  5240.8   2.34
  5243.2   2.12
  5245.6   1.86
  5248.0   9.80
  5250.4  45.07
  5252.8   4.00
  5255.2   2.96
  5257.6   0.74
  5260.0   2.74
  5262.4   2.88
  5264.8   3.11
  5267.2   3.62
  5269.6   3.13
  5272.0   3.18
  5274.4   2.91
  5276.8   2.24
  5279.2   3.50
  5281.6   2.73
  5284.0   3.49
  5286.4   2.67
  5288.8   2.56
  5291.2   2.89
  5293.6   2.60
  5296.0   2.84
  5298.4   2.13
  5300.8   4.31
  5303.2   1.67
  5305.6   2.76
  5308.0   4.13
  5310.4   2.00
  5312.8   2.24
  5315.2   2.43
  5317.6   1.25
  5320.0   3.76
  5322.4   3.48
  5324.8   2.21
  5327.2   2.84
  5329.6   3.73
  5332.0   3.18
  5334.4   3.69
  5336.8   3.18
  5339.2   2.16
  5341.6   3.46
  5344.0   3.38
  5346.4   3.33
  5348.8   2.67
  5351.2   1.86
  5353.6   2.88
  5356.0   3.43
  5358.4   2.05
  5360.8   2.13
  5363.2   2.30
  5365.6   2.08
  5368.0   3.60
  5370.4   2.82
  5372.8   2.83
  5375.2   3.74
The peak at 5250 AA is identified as [O III] 5007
